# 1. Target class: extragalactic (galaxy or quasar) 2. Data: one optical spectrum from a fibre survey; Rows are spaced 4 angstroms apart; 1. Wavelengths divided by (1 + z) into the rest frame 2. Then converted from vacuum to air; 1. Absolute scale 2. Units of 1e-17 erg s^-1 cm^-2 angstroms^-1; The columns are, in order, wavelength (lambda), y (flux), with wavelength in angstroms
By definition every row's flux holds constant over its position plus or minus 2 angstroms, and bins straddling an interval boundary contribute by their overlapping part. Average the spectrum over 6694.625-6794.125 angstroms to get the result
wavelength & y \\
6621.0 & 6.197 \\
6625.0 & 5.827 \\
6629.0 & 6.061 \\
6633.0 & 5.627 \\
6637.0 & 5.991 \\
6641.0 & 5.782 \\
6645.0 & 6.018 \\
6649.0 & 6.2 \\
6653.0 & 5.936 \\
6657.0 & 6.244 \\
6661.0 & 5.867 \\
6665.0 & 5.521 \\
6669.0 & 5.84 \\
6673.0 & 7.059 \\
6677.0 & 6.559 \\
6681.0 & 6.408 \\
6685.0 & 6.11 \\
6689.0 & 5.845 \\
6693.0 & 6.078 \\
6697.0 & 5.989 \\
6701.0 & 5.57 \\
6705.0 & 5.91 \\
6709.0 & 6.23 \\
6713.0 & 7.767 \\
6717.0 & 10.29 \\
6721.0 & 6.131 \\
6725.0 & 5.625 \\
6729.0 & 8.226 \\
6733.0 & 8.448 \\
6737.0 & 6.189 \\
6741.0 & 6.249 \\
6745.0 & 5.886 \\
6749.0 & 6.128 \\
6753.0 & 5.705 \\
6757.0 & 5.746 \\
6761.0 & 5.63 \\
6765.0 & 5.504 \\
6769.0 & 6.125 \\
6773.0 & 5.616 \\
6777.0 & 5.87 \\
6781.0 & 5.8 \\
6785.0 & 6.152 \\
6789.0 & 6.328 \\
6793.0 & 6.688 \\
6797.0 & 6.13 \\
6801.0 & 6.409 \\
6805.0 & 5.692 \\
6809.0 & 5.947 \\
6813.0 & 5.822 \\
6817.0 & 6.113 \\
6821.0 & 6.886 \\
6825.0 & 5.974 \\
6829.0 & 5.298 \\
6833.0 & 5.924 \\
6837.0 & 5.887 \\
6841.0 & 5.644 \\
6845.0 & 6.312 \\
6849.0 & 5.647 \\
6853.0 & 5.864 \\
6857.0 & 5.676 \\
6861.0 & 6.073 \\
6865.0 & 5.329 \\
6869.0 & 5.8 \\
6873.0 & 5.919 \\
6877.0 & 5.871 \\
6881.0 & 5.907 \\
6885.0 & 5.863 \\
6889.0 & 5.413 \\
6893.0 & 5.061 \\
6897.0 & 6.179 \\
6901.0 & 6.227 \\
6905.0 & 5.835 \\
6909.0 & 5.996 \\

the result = 6.39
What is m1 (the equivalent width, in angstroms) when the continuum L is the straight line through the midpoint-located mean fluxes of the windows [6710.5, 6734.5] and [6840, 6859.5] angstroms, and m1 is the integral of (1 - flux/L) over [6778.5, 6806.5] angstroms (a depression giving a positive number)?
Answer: 2.1 angstroms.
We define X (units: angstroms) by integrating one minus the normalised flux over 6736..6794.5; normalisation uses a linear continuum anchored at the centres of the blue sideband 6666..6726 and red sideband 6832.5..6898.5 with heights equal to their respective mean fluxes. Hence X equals 2.2 angstroms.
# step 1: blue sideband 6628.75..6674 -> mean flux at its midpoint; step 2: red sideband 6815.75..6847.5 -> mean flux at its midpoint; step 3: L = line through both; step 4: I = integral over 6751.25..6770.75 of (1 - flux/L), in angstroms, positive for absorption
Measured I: 0.8 angstroms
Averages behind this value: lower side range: 5.99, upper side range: 6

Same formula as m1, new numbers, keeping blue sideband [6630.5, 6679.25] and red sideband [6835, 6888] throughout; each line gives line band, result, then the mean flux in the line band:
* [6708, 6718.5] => -3.8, 8.17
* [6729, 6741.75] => -2.7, 7.23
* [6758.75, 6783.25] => 0.7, 5.76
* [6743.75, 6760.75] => 0.3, 5.84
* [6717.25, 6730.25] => -2.4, 7.06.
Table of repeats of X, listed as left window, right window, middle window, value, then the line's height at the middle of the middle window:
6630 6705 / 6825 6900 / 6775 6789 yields -0.3 angstroms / 5.88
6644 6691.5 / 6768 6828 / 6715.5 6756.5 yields -4.6 angstroms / 6.11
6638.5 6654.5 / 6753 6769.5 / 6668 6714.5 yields -3.1 angstroms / 5.88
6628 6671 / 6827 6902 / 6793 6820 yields -1.3 angstroms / 5.81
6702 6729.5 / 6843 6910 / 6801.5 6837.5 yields 1.6 angstroms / 6.26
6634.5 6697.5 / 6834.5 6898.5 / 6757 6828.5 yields -1.5 angstroms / 5.89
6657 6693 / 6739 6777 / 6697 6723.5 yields -3.8 angstroms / 6.02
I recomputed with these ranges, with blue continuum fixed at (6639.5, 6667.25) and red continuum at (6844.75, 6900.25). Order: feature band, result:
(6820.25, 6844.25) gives -0.4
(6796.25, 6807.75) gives -0.5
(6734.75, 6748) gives -0.6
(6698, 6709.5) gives 0.1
